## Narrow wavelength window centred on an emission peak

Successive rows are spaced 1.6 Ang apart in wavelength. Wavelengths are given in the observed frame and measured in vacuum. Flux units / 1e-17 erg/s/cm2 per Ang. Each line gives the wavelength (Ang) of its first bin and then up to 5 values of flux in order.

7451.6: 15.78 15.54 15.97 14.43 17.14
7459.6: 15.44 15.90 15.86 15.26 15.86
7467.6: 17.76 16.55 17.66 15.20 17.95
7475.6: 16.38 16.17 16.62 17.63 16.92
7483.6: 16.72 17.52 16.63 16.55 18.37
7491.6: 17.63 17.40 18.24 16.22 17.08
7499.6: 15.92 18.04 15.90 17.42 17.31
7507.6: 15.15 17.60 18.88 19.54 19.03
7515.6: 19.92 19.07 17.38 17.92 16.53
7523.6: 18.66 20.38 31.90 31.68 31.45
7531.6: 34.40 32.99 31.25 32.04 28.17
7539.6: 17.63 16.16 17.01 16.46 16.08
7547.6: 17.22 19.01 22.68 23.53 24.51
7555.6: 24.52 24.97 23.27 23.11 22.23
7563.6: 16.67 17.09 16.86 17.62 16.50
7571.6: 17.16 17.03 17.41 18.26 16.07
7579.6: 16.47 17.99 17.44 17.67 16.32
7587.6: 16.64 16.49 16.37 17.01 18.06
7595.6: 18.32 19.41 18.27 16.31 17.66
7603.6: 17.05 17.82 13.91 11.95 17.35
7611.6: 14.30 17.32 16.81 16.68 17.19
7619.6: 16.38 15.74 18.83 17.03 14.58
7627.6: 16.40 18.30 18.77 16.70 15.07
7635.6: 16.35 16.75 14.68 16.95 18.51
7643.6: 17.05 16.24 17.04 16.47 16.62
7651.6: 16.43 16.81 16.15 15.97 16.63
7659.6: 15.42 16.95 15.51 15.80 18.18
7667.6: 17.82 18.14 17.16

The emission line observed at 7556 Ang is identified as [N II]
